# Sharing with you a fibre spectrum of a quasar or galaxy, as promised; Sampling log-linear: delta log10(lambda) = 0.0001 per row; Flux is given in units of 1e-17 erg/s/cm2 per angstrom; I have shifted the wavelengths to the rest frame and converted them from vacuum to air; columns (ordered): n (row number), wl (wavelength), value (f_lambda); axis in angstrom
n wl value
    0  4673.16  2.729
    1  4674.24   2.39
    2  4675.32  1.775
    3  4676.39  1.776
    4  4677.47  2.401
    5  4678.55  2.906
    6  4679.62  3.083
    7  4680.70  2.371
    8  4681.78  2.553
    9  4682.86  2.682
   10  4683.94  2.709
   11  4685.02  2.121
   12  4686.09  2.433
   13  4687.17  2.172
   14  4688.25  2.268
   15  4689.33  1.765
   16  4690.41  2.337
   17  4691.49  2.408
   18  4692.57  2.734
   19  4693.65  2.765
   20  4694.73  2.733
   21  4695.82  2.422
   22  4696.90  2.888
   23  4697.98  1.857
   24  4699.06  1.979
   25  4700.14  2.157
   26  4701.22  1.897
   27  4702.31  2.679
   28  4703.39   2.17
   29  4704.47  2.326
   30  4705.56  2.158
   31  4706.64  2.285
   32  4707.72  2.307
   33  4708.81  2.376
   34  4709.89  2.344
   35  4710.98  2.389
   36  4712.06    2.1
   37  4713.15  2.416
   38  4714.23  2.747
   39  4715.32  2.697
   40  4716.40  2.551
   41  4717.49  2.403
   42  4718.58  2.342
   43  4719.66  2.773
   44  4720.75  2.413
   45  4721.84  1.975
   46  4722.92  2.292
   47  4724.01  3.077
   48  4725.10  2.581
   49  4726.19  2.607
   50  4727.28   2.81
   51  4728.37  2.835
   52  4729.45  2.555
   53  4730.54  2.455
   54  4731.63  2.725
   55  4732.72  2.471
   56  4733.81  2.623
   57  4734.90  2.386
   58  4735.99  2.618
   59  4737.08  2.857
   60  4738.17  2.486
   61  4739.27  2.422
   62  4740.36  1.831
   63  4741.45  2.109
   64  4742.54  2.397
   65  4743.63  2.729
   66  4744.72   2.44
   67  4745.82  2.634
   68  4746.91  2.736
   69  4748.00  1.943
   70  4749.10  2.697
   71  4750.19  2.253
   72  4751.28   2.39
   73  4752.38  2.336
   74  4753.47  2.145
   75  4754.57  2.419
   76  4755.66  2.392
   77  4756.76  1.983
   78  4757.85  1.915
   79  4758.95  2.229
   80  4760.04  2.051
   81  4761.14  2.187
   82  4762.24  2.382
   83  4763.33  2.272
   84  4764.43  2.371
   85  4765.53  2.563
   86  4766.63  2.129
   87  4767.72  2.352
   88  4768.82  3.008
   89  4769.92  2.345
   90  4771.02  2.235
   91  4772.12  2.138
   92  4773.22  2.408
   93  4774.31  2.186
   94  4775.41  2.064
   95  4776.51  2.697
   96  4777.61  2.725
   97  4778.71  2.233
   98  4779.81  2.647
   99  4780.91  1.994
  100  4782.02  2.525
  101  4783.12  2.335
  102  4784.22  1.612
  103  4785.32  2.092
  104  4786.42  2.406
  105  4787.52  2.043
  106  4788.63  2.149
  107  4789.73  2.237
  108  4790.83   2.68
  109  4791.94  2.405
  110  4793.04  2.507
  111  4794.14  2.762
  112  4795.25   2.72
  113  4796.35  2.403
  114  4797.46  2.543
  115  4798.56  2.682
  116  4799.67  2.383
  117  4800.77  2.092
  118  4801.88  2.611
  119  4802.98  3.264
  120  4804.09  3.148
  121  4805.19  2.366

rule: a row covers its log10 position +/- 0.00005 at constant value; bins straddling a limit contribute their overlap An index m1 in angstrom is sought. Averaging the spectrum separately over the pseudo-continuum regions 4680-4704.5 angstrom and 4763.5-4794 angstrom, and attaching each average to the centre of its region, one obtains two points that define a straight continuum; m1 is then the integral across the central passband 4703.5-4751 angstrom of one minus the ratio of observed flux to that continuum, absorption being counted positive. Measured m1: -2.15 angstrom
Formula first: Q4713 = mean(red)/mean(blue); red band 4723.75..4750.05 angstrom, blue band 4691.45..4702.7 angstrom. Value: 1.1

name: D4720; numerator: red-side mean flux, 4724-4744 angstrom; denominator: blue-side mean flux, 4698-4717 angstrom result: 1.10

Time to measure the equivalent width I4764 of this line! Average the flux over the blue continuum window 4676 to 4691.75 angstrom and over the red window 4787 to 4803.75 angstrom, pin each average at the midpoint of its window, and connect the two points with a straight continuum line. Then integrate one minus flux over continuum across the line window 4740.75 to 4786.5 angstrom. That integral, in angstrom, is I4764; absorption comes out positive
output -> 2.8 angstrom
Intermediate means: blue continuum 2.4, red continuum 2.51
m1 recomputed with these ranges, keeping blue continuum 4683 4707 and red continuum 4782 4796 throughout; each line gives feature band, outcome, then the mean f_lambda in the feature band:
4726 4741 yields -1.3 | 2.54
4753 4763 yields 0.6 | 2.19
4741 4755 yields -0.4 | 2.4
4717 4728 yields -0.9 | 2.53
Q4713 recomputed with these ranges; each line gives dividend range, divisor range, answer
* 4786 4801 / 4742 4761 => 1.05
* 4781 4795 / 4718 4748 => 0.92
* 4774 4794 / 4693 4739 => 0.94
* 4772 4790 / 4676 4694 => 0.93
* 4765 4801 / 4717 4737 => 0.93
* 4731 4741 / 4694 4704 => 1.07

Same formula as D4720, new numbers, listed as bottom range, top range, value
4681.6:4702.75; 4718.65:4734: 1.09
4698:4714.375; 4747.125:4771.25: 1.02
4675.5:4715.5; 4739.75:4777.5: 0.98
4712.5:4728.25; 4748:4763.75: 0.88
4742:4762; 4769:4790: 0.98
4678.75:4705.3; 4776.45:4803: 1.00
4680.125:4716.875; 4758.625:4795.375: 0.98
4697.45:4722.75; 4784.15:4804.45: 1.07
